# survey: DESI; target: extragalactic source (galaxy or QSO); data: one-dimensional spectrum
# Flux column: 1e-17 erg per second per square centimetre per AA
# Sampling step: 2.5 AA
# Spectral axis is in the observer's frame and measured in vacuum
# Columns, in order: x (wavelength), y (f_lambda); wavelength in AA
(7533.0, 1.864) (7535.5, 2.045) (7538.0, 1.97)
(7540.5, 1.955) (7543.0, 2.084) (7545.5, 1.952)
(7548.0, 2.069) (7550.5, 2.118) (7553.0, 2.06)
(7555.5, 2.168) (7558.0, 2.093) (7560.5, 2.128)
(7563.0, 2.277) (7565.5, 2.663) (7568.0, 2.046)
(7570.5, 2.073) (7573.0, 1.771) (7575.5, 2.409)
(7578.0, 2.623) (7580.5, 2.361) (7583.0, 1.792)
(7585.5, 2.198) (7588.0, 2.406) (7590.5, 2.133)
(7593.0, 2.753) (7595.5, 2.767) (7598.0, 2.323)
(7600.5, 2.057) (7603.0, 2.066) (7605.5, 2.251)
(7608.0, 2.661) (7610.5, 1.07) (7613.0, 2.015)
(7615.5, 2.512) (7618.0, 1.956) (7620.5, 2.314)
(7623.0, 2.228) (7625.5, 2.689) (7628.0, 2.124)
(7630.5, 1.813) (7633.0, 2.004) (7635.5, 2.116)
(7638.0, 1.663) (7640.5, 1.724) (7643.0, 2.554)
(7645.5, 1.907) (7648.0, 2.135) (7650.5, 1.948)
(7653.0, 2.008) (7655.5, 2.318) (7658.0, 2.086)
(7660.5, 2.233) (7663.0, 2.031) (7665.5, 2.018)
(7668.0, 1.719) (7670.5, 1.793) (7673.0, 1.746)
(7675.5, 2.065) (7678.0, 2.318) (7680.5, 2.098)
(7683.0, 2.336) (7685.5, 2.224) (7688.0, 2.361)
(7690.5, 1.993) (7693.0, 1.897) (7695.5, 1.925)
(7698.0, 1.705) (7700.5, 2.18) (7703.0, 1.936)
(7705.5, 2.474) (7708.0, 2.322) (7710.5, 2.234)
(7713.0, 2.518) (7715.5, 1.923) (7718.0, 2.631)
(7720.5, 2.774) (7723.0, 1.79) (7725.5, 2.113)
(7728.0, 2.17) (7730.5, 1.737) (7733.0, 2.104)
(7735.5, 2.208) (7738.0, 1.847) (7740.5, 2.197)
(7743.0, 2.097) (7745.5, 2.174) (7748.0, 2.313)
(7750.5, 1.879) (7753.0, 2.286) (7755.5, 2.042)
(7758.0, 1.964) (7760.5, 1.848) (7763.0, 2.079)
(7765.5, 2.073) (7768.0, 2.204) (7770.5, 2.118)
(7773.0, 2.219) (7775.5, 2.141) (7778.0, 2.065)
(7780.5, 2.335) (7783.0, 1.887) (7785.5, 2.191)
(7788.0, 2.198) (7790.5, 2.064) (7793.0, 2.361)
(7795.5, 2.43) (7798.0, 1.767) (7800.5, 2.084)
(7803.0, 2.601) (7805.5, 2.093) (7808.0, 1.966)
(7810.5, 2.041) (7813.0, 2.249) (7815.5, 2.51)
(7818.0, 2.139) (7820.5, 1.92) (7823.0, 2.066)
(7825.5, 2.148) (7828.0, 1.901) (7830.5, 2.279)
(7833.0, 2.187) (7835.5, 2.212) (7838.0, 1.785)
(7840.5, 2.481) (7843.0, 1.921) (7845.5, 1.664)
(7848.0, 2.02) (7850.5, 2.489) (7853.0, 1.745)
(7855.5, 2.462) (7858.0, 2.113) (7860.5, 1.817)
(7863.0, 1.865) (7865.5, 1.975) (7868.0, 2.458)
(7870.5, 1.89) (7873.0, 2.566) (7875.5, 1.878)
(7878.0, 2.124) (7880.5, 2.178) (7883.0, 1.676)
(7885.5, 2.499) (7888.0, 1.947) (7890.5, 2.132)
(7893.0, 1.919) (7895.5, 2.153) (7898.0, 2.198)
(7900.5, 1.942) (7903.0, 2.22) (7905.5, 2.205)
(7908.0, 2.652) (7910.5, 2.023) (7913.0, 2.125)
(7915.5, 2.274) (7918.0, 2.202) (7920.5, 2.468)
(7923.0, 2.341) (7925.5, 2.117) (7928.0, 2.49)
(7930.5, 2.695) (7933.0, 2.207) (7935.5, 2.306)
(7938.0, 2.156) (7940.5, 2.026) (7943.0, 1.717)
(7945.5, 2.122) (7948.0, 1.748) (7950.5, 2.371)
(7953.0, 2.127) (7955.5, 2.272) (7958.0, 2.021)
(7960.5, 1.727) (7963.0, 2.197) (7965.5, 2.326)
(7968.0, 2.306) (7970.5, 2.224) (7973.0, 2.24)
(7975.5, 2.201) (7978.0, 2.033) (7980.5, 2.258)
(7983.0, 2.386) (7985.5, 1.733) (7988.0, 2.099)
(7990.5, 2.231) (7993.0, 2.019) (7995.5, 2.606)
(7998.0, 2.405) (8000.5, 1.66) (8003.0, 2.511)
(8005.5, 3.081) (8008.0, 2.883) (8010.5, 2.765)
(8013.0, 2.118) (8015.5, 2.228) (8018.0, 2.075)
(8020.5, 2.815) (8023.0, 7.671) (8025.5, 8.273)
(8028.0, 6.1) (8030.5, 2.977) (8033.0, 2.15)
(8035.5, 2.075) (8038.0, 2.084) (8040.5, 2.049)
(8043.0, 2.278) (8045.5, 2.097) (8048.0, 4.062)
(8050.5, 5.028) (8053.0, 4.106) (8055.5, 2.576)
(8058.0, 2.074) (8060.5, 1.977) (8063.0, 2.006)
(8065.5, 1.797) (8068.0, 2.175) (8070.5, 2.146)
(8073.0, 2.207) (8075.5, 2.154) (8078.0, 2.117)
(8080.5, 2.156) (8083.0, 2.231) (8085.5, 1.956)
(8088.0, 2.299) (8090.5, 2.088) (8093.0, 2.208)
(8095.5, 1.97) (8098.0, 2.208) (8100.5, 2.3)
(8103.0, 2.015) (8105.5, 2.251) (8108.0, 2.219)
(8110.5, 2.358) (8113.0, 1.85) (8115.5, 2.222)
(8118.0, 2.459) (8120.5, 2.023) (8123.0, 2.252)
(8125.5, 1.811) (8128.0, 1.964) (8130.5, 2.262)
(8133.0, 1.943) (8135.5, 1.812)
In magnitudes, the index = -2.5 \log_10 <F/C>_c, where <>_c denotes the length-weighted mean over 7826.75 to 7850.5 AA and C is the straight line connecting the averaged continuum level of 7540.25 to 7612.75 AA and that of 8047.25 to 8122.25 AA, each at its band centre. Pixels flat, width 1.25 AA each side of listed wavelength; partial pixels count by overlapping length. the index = 0.102 mag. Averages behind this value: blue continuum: 2.18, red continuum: 2.36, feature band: 2.07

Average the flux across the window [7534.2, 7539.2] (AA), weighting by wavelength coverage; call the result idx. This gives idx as 2.01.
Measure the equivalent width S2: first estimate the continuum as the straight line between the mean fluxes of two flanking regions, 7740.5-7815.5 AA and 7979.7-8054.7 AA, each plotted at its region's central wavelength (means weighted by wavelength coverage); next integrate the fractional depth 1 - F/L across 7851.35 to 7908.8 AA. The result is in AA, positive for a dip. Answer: 9.3 AA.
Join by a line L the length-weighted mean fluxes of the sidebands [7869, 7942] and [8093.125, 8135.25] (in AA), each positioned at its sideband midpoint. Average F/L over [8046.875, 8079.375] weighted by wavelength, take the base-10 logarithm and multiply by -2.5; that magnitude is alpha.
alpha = -0.23 mag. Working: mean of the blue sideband 2.19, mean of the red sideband 2.13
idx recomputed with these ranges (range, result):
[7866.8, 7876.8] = 2.2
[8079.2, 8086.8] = 2.12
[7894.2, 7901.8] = 2.1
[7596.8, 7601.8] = 2.19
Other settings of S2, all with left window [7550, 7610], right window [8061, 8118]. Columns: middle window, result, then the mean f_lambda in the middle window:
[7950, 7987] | 0.1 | 2.16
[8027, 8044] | -4.9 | 2.78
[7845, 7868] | 1.4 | 2.05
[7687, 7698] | 1.1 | 2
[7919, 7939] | -1.6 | 2.35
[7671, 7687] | 0.8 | 2.12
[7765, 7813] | 1.1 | 2.15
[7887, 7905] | 0.8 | 2.08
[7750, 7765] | 1.2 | 2.03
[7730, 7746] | 1.1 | 2.06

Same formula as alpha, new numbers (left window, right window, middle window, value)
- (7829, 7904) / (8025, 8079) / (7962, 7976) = 0.12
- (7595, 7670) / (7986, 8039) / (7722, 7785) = 0.16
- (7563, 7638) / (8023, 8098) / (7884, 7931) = 0.17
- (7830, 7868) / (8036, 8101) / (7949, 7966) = 0.05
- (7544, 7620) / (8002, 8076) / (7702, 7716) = 0.08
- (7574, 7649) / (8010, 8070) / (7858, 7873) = 0.32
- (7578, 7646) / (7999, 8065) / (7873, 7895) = 0.32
